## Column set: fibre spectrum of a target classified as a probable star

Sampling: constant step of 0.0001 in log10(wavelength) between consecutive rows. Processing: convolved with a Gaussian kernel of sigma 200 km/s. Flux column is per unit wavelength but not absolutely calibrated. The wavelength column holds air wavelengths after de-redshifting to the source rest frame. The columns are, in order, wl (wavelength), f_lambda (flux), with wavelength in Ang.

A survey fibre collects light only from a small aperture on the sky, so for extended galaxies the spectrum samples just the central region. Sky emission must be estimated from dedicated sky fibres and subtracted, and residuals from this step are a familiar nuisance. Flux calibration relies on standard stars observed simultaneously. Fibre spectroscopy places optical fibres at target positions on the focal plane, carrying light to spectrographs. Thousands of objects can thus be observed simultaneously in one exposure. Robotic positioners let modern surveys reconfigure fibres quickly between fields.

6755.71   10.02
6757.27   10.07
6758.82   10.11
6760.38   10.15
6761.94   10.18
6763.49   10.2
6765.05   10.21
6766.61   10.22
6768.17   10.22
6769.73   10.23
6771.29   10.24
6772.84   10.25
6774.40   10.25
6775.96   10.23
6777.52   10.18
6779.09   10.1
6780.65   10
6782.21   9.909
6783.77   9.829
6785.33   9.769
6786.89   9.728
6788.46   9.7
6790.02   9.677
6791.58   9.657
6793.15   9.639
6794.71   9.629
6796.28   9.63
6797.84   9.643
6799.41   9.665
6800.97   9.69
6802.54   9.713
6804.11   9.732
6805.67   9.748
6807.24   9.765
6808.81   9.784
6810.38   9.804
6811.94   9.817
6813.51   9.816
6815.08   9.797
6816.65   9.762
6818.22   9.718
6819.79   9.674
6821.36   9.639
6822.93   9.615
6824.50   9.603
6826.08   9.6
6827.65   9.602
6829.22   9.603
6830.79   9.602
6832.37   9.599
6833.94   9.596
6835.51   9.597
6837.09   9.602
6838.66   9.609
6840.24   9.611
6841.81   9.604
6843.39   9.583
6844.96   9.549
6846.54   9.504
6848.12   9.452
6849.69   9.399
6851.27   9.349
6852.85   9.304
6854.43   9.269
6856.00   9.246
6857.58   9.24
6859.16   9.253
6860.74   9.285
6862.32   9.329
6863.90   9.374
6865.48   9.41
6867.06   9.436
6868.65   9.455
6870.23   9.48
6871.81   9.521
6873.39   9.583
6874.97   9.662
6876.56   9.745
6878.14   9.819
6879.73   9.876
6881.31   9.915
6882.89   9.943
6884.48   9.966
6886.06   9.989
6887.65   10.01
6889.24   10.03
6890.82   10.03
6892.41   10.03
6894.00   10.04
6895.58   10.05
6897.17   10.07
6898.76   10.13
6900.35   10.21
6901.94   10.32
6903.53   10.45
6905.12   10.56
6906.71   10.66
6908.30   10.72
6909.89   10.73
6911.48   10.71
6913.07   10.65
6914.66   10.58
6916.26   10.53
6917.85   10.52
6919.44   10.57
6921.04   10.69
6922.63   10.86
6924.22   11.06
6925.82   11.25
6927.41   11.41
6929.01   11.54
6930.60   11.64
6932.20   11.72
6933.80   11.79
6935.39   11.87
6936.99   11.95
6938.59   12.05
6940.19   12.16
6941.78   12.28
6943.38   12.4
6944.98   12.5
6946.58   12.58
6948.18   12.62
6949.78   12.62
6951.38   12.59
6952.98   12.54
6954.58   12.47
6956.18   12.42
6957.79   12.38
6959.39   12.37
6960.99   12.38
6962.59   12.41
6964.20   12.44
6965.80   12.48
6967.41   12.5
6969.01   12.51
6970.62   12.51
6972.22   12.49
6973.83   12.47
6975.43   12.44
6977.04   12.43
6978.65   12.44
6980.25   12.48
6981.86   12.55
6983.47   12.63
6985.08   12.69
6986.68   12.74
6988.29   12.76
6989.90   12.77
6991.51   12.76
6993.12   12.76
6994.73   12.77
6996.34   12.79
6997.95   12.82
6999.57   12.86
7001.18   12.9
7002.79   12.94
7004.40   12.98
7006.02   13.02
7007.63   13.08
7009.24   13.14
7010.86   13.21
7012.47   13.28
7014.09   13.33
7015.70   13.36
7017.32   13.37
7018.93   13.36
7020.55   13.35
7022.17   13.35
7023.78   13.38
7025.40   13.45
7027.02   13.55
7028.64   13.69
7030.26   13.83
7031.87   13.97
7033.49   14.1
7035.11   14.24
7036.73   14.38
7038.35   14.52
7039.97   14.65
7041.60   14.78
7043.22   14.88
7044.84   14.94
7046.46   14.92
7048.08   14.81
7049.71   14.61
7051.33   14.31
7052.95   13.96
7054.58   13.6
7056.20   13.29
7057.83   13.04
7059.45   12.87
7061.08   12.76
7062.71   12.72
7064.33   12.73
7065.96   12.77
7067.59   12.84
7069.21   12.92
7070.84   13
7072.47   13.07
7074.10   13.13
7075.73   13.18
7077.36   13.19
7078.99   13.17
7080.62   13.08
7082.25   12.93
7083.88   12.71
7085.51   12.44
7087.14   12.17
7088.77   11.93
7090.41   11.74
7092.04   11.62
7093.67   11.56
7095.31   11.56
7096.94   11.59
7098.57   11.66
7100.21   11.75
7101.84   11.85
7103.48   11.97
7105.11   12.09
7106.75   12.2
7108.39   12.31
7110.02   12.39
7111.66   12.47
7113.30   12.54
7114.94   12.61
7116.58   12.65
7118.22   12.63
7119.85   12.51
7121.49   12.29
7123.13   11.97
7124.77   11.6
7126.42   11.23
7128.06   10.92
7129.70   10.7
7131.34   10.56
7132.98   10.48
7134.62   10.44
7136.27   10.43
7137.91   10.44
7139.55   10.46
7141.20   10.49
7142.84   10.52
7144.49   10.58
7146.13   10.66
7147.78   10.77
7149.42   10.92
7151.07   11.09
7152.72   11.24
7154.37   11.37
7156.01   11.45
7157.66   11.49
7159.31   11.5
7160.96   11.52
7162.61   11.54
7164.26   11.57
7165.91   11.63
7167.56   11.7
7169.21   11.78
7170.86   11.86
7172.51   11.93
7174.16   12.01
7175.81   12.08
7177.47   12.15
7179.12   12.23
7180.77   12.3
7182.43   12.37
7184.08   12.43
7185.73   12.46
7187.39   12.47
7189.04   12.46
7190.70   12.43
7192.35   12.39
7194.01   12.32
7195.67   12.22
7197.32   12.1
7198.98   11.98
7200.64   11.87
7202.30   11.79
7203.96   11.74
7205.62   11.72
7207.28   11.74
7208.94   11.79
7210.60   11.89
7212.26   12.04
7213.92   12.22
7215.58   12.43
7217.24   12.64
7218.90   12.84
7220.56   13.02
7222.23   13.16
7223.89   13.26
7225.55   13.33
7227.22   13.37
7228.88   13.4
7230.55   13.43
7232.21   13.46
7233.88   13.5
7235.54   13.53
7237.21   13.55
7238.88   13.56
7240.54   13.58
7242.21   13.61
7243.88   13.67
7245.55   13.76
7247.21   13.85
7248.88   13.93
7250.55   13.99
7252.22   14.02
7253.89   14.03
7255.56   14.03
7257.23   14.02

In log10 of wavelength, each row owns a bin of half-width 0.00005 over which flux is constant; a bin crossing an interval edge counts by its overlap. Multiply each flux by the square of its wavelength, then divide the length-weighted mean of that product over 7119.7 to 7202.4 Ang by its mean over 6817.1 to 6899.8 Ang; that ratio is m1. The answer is 1.31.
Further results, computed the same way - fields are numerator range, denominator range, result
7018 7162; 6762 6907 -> 1.37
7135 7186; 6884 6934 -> 1.16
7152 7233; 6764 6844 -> 1.39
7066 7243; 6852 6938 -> 1.27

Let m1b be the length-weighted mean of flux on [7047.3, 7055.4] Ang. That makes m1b 14.3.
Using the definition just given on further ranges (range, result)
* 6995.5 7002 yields 12.8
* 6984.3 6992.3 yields 12.8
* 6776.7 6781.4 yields 10.1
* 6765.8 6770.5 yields 10.2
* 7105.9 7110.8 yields 12.3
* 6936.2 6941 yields 12.1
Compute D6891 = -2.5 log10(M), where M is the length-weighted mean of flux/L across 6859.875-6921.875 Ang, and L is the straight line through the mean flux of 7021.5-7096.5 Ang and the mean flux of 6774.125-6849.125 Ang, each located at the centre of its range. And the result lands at 0.086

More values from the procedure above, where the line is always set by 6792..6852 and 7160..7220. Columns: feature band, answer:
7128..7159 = 0.093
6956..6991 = -0.176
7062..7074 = -0.145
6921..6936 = -0.107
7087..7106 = -0.030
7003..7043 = -0.237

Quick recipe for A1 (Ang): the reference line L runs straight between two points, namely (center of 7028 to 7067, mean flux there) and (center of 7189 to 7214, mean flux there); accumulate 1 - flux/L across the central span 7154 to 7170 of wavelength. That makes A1 1.2 Ang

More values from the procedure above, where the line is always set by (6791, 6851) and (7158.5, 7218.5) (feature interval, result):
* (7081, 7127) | -2.5 Ang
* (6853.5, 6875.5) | 1.2 Ang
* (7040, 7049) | -3.0 Ang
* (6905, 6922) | -0.6 Ang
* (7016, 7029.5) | -3.0 Ang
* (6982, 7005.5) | -4.4 Ang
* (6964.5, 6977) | -2.2 Ang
